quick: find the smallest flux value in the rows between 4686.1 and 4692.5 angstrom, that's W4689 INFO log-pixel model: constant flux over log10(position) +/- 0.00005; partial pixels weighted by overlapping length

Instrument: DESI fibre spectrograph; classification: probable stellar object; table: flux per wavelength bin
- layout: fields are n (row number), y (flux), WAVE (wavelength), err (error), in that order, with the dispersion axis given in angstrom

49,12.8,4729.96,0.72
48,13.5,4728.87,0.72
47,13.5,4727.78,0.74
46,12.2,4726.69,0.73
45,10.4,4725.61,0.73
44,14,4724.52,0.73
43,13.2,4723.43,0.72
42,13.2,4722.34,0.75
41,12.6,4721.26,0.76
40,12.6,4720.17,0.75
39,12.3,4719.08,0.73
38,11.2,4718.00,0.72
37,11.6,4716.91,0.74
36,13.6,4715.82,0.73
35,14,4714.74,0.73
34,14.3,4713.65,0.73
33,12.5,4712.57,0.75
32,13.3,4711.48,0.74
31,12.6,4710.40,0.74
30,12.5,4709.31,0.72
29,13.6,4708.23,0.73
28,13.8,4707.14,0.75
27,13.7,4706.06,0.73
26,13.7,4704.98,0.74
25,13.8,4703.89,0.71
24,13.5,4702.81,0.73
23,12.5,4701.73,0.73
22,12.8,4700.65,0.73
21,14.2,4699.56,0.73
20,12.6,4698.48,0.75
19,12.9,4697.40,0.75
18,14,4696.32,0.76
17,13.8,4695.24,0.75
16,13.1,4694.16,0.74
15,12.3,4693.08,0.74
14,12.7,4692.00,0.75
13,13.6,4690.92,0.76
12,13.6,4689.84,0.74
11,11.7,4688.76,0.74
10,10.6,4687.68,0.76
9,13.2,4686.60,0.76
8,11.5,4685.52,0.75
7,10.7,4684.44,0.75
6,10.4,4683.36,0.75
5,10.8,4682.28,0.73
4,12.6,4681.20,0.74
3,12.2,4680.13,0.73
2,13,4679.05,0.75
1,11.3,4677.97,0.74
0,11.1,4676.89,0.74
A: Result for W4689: 10.6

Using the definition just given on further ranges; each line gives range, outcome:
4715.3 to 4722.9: 11.2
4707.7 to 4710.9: 12.5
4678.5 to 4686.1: 10.4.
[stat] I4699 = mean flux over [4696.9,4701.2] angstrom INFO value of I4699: 13.1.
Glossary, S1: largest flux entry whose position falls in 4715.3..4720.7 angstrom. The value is 13.6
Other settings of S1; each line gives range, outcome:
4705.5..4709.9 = 13.8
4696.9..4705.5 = 14.2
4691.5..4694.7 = 13.1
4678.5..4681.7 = 13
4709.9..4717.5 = 14.3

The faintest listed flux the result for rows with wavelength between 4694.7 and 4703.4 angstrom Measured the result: 12.5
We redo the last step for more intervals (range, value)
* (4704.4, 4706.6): 13.7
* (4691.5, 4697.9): 12.3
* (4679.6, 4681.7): 12.2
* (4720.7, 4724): 12.6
